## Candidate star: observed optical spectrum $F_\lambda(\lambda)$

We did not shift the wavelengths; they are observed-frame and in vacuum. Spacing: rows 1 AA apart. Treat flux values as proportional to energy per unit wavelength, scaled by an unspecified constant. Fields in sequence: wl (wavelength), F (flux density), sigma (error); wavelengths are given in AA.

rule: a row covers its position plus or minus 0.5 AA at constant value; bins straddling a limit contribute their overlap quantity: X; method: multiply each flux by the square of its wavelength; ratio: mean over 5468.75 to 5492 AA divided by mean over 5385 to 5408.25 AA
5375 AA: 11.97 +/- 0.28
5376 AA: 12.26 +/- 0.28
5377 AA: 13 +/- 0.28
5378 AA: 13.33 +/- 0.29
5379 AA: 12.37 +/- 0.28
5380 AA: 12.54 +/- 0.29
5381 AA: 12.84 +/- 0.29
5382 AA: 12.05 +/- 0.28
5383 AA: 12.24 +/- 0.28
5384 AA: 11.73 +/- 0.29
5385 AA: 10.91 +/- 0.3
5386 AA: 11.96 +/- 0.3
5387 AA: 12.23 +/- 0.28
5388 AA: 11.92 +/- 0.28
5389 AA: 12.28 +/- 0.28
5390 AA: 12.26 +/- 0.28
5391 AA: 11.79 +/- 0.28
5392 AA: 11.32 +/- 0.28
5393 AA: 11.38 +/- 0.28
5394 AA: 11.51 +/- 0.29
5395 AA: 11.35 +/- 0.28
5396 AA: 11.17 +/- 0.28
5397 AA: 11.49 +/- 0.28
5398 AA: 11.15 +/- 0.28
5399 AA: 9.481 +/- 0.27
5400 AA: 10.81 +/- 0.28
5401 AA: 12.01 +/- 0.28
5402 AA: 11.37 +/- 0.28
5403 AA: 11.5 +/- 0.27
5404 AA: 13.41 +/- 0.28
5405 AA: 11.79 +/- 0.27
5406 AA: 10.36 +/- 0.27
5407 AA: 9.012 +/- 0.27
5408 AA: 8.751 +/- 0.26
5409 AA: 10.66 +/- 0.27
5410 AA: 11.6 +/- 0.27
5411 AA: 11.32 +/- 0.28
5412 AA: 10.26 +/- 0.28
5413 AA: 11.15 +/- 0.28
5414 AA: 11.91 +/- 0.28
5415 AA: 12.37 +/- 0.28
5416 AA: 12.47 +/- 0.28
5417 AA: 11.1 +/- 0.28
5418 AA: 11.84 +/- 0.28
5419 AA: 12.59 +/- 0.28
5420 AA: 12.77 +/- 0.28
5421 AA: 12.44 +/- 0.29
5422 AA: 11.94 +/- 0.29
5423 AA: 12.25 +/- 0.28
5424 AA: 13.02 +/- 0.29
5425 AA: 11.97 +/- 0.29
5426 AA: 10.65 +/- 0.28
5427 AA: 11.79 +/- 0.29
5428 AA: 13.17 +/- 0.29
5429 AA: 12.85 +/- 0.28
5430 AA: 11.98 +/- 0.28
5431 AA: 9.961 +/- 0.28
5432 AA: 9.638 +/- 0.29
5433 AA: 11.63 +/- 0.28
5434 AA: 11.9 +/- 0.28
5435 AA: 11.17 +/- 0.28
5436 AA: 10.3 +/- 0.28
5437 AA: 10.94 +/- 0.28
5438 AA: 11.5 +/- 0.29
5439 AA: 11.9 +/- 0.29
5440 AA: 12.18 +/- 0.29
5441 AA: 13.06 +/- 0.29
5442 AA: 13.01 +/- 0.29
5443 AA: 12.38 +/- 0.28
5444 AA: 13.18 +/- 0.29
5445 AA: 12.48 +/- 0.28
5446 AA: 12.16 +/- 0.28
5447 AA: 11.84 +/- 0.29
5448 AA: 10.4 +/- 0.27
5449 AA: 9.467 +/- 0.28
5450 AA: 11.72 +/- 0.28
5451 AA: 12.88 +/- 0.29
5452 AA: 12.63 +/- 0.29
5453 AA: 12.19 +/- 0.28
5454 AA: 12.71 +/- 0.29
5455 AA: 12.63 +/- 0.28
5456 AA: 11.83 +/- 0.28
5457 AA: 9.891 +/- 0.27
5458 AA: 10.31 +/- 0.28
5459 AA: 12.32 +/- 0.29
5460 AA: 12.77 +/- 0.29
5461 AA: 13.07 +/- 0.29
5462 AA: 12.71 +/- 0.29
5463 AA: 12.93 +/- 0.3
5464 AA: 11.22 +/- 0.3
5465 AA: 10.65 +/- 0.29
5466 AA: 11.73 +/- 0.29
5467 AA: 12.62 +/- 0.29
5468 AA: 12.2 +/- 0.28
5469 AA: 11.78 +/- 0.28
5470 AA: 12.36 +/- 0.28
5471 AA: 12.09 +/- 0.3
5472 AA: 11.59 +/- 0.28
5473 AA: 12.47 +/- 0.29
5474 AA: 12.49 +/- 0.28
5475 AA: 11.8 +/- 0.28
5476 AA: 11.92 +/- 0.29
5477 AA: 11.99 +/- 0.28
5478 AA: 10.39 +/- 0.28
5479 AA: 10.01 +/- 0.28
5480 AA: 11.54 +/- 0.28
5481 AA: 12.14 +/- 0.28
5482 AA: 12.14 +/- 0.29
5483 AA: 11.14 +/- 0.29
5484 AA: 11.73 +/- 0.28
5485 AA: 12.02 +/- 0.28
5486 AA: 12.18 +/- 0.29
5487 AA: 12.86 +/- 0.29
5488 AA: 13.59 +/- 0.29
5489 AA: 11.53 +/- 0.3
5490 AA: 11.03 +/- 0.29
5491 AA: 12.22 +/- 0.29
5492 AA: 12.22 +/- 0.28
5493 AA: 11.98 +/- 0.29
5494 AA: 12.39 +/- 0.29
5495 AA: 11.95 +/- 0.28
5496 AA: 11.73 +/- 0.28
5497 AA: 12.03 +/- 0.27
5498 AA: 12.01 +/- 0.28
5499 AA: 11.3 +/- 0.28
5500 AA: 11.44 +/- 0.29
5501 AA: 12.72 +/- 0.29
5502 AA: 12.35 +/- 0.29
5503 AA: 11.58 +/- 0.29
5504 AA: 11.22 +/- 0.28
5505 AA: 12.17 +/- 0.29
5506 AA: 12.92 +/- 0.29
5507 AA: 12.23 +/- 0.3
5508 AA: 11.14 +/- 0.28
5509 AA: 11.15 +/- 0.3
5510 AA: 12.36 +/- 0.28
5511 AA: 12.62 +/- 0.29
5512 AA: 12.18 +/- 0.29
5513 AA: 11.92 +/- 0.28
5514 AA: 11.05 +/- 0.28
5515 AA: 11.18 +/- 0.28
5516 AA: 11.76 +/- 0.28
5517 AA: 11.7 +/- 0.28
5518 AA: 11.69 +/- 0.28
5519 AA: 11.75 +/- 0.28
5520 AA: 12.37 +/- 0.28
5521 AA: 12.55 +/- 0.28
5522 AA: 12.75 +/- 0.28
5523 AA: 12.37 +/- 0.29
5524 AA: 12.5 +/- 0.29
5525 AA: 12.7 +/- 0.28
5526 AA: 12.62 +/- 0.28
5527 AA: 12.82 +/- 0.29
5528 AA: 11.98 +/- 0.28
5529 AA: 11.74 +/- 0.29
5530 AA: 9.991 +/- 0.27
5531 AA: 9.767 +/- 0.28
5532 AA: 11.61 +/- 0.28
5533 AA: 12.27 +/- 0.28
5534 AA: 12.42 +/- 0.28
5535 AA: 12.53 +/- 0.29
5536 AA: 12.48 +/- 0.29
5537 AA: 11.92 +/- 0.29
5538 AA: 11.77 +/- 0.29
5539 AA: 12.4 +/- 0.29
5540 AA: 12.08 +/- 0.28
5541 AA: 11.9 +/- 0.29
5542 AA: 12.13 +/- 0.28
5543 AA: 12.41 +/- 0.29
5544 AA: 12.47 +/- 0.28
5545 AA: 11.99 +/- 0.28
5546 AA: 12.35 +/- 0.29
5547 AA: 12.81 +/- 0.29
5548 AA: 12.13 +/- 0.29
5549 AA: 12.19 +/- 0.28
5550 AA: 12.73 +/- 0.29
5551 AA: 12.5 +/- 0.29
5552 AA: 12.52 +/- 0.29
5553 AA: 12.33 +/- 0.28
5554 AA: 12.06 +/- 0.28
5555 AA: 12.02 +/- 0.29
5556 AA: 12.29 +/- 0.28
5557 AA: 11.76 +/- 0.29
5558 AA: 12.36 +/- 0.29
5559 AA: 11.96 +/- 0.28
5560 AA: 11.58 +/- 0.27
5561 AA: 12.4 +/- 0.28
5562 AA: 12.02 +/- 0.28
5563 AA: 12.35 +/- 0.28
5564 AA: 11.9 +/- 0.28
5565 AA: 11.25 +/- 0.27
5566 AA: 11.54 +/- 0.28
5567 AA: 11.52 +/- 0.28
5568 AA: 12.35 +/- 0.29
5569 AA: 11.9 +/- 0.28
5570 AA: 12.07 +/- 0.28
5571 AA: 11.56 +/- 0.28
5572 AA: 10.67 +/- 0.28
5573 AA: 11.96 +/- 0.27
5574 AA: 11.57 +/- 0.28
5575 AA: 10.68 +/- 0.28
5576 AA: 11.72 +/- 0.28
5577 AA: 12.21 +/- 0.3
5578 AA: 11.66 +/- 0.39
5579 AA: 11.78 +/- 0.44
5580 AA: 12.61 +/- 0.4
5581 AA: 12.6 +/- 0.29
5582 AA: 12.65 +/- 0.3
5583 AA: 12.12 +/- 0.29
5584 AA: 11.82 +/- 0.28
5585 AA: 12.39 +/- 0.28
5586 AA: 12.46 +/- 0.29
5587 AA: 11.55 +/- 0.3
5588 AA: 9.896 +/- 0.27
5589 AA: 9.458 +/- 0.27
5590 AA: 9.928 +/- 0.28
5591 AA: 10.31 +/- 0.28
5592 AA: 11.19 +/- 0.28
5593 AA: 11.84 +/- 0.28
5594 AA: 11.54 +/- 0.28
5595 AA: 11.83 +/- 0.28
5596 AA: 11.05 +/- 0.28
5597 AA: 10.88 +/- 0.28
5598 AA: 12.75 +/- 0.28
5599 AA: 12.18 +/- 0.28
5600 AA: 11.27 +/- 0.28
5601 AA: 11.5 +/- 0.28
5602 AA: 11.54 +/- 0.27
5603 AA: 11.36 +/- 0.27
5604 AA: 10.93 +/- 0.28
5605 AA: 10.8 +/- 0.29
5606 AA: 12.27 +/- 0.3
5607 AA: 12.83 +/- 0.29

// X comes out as 1.08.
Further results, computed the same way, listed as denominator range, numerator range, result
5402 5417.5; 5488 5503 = 1.10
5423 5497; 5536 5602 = 1.04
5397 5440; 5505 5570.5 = 1.10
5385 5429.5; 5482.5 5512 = 1.07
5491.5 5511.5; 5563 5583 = 1.01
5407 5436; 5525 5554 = 1.10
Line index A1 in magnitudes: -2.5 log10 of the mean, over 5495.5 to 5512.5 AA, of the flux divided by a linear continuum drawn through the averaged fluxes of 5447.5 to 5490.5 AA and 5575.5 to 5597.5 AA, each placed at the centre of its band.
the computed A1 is -0.02 mag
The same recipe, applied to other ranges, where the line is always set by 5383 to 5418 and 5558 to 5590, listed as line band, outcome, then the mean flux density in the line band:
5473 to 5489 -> -0.03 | 11.9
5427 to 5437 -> 0.00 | 11.4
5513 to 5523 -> -0.03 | 11.9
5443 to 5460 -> -0.03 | 11.8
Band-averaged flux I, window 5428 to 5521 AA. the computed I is 11.9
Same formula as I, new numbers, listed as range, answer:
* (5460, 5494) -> 12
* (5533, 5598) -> 11.9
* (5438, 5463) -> 12.1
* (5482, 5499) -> 12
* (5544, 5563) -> 12.2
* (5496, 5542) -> 12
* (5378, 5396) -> 11.9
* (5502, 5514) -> 11.9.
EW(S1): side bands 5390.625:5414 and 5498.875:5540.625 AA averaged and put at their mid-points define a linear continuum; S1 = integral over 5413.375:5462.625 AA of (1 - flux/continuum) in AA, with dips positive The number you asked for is -2.5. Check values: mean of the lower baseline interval 11.1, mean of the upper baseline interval 12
